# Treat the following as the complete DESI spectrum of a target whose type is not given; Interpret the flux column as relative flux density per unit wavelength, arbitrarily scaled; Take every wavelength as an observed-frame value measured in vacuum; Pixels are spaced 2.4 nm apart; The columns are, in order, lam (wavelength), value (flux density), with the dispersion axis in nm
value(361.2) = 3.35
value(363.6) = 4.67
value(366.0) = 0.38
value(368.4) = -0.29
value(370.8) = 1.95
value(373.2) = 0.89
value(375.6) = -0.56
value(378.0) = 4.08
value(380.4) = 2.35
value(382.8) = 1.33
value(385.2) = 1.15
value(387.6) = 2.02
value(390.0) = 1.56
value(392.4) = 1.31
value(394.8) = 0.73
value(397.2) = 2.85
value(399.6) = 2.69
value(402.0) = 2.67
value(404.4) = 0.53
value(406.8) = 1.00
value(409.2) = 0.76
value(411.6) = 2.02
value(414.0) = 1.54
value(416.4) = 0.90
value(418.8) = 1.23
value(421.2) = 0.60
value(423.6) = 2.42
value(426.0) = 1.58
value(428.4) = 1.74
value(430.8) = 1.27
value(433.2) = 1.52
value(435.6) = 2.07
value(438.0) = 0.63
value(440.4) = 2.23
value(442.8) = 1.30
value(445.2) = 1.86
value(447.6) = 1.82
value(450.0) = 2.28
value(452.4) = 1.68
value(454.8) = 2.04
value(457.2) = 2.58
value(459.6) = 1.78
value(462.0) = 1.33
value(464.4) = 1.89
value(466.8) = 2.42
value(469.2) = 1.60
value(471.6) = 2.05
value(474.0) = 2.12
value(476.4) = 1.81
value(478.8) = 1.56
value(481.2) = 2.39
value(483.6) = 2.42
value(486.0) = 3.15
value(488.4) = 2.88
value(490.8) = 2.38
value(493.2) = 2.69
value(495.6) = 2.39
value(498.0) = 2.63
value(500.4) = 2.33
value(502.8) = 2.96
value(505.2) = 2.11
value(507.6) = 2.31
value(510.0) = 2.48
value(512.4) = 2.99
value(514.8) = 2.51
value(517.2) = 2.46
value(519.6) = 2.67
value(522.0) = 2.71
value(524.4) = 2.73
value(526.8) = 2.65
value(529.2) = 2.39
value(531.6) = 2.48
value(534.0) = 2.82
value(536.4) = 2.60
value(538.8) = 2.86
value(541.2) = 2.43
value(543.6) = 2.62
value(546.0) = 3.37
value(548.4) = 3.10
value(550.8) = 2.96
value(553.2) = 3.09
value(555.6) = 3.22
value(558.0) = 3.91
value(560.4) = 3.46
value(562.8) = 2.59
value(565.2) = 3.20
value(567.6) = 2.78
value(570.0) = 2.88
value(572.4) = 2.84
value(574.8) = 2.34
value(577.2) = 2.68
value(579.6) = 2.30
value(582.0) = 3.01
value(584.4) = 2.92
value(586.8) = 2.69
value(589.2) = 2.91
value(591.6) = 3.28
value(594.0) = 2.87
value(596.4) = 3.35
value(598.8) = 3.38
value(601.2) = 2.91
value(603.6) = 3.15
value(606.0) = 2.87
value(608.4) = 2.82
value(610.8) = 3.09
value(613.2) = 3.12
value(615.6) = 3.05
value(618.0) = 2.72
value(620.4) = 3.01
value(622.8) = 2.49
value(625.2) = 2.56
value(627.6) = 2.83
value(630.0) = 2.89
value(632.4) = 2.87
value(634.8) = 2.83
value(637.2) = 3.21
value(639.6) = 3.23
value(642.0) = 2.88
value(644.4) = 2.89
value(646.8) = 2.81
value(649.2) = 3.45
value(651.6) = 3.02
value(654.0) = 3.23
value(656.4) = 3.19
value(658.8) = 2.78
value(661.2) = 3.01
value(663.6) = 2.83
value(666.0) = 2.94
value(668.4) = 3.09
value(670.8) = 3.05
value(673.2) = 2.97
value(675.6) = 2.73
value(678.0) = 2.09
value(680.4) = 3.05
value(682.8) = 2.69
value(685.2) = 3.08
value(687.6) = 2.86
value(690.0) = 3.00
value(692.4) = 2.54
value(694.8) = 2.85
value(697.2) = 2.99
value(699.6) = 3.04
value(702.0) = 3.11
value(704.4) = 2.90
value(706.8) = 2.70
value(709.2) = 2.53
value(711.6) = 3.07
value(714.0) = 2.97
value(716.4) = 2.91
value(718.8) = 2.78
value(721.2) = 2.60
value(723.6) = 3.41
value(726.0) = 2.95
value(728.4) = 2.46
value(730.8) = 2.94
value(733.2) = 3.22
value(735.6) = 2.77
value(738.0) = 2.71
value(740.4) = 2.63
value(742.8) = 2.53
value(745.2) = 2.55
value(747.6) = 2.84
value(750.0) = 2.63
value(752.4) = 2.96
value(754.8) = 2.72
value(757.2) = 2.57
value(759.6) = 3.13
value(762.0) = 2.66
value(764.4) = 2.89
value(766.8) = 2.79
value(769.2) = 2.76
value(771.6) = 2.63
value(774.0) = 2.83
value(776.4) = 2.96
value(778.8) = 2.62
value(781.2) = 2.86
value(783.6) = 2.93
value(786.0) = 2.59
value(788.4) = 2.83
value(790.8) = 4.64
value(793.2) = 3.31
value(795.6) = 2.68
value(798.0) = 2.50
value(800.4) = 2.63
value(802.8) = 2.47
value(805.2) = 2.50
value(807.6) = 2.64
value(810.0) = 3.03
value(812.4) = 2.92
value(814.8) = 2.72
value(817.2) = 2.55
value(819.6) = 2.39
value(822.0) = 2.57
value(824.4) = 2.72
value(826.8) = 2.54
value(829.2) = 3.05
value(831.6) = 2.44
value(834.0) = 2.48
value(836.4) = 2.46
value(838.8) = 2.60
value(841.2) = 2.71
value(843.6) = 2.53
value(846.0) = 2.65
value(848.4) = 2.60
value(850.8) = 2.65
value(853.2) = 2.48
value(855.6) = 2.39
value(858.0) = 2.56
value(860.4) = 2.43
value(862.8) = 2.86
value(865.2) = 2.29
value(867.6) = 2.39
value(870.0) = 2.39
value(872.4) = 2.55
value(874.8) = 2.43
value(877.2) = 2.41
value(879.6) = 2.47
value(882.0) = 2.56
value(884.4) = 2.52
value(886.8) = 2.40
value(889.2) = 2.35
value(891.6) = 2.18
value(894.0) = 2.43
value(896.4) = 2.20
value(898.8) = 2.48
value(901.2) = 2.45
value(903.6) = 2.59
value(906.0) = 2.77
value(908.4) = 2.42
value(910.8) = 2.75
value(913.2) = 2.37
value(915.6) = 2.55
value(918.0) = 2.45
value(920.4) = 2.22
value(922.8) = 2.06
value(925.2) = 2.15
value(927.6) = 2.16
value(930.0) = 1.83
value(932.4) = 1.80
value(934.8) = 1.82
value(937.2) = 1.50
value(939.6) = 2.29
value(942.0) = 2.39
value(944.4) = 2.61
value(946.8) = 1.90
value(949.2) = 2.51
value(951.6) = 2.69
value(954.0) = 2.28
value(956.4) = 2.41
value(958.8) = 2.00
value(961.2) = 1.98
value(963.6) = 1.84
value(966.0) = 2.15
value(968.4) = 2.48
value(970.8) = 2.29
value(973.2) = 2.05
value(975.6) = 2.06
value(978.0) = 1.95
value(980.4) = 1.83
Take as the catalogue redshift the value 0.21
